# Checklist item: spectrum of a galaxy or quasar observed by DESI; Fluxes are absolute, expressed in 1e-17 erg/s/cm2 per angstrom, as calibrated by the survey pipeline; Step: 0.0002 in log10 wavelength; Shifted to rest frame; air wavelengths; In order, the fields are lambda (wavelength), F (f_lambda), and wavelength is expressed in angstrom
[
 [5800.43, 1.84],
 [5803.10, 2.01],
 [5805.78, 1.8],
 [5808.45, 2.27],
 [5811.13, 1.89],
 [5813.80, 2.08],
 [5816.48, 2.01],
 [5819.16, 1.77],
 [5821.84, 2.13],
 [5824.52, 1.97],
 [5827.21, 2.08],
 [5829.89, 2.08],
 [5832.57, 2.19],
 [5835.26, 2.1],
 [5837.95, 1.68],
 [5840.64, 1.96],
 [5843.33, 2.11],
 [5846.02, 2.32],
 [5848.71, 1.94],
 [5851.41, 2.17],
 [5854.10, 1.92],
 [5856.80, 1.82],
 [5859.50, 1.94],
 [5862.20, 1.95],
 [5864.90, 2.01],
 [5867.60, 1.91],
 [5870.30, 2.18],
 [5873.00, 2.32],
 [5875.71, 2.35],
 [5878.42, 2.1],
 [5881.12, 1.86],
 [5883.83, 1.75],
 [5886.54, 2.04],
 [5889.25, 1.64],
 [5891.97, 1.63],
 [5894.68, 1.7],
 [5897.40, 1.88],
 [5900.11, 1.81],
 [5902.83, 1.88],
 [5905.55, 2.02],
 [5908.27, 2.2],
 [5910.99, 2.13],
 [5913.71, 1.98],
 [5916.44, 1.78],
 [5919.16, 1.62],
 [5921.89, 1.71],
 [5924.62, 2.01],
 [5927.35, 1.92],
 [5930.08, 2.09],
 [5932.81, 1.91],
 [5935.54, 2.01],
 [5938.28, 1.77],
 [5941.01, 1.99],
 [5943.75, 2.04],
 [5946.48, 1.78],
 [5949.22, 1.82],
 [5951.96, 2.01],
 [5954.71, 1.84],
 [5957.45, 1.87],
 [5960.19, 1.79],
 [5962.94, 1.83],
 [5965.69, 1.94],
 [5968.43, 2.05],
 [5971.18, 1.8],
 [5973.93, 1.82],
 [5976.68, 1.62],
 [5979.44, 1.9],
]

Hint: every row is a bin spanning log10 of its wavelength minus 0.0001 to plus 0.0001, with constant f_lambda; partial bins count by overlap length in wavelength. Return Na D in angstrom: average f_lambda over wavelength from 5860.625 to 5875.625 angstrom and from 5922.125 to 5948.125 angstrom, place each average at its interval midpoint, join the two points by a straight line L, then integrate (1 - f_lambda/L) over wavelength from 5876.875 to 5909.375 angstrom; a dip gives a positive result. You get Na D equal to 2.5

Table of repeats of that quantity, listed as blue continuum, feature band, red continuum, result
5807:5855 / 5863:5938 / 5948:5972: 0.6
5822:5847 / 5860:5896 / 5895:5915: 0.8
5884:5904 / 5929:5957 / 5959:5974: -1.1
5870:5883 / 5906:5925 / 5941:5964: 0.9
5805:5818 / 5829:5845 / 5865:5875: 0.3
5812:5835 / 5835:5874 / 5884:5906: -1.6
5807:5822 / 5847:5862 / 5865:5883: 0.8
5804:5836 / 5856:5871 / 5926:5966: 0.2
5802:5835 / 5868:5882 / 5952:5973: -1.3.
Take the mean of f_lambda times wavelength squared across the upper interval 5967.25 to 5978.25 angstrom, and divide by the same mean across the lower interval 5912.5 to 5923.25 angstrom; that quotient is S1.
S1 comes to 1.05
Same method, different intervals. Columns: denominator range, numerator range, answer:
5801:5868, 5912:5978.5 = 0.97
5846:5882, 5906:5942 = 0.96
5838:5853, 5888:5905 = 0.87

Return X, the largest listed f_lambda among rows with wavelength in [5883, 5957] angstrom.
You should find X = 2.2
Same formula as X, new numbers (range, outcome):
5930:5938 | 2.09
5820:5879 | 2.35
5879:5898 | 2.04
